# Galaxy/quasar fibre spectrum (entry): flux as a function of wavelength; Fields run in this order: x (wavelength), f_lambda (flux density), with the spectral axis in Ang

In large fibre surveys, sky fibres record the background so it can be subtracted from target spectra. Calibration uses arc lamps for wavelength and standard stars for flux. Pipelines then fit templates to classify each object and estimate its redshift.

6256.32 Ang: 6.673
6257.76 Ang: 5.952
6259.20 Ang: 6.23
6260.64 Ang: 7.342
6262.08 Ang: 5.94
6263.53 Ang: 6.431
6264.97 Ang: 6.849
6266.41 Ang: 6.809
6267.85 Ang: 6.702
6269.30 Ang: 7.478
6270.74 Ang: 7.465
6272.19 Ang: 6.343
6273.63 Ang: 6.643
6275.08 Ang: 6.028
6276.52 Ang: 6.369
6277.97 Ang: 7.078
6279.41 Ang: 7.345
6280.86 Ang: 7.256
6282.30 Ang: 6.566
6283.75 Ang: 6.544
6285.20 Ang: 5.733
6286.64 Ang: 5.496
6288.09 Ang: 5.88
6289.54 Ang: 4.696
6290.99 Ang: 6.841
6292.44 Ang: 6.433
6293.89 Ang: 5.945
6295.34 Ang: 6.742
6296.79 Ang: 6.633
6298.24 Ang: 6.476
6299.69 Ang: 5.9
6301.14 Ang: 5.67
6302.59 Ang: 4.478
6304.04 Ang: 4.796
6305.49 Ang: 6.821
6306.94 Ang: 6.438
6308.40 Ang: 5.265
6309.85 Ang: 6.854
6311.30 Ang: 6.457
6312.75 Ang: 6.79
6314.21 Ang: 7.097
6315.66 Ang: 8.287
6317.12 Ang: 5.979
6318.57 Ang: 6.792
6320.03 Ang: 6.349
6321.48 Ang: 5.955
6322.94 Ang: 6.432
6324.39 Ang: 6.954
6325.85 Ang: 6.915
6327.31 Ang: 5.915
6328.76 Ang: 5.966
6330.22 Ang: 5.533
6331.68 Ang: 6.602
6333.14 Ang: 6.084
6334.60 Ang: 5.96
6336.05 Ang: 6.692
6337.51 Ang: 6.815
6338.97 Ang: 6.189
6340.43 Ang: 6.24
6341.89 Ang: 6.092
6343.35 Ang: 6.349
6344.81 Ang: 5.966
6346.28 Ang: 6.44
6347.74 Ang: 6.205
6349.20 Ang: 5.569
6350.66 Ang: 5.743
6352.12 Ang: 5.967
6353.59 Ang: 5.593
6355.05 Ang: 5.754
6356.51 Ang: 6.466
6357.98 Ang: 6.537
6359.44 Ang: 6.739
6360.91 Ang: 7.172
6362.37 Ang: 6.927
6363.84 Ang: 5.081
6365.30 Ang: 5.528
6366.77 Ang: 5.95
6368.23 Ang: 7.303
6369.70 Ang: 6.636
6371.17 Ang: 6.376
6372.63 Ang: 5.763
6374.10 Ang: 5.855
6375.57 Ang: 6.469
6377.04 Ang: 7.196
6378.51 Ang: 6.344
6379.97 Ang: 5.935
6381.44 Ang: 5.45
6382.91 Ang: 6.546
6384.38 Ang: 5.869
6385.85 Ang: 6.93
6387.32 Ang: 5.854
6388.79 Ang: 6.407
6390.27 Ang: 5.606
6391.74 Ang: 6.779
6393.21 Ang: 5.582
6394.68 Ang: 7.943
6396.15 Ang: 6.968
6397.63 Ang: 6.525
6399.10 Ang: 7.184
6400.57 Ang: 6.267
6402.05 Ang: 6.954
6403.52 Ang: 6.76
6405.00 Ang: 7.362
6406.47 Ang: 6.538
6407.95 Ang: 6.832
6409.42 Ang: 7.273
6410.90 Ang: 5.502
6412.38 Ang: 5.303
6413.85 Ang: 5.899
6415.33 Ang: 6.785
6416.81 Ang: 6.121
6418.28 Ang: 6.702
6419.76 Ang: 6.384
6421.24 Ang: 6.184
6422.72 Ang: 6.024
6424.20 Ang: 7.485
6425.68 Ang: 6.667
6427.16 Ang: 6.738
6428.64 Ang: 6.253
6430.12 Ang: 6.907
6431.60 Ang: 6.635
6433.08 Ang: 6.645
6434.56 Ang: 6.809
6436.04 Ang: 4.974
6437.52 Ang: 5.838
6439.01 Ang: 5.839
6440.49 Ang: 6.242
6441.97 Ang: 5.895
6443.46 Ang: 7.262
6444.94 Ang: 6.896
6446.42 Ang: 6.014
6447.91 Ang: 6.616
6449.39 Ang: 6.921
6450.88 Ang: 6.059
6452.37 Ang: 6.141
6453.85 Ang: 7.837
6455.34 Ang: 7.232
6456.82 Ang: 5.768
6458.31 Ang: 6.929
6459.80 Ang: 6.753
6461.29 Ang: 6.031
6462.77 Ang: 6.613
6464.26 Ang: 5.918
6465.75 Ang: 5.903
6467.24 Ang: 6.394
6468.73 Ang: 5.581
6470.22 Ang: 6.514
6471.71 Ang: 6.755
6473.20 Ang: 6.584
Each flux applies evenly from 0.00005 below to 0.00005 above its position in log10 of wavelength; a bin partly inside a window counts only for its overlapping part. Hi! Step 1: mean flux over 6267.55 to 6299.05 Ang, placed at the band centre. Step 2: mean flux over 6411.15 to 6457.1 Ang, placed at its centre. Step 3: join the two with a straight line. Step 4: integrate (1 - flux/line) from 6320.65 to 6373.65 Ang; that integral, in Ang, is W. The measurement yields 1.83 Ang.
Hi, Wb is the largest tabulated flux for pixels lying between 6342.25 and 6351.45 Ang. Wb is 6.44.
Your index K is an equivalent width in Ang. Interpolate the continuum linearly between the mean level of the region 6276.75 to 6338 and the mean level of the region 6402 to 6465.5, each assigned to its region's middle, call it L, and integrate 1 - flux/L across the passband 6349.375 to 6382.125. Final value 0.9 Ang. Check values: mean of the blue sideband 6.32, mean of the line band 6.21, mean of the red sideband 6.47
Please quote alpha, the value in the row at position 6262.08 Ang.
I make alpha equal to 5.94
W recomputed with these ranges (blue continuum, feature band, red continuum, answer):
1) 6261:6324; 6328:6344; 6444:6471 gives 0.5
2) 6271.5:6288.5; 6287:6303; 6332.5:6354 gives 1.0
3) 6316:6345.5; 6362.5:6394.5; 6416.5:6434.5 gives 1.2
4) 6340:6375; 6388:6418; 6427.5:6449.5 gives -1.2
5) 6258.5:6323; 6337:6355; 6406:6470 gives 0.9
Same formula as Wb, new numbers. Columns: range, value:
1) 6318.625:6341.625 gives 6.954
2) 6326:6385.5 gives 7.303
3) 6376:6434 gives 7.943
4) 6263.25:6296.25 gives 7.478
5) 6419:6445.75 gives 7.485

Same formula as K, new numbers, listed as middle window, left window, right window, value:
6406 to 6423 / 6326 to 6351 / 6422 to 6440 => 0.2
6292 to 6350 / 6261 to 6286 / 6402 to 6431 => 3.1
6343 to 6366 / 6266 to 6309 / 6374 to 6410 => 1.2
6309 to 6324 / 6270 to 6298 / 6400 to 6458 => -0.6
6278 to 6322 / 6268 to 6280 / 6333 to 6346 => 2.1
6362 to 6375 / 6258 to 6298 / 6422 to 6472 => 0.7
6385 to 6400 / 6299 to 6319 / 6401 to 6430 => -0.2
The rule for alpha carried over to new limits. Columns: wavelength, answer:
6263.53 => 6.431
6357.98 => 6.537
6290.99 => 6.841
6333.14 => 6.084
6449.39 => 6.921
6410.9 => 5.502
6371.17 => 6.376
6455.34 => 7.232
